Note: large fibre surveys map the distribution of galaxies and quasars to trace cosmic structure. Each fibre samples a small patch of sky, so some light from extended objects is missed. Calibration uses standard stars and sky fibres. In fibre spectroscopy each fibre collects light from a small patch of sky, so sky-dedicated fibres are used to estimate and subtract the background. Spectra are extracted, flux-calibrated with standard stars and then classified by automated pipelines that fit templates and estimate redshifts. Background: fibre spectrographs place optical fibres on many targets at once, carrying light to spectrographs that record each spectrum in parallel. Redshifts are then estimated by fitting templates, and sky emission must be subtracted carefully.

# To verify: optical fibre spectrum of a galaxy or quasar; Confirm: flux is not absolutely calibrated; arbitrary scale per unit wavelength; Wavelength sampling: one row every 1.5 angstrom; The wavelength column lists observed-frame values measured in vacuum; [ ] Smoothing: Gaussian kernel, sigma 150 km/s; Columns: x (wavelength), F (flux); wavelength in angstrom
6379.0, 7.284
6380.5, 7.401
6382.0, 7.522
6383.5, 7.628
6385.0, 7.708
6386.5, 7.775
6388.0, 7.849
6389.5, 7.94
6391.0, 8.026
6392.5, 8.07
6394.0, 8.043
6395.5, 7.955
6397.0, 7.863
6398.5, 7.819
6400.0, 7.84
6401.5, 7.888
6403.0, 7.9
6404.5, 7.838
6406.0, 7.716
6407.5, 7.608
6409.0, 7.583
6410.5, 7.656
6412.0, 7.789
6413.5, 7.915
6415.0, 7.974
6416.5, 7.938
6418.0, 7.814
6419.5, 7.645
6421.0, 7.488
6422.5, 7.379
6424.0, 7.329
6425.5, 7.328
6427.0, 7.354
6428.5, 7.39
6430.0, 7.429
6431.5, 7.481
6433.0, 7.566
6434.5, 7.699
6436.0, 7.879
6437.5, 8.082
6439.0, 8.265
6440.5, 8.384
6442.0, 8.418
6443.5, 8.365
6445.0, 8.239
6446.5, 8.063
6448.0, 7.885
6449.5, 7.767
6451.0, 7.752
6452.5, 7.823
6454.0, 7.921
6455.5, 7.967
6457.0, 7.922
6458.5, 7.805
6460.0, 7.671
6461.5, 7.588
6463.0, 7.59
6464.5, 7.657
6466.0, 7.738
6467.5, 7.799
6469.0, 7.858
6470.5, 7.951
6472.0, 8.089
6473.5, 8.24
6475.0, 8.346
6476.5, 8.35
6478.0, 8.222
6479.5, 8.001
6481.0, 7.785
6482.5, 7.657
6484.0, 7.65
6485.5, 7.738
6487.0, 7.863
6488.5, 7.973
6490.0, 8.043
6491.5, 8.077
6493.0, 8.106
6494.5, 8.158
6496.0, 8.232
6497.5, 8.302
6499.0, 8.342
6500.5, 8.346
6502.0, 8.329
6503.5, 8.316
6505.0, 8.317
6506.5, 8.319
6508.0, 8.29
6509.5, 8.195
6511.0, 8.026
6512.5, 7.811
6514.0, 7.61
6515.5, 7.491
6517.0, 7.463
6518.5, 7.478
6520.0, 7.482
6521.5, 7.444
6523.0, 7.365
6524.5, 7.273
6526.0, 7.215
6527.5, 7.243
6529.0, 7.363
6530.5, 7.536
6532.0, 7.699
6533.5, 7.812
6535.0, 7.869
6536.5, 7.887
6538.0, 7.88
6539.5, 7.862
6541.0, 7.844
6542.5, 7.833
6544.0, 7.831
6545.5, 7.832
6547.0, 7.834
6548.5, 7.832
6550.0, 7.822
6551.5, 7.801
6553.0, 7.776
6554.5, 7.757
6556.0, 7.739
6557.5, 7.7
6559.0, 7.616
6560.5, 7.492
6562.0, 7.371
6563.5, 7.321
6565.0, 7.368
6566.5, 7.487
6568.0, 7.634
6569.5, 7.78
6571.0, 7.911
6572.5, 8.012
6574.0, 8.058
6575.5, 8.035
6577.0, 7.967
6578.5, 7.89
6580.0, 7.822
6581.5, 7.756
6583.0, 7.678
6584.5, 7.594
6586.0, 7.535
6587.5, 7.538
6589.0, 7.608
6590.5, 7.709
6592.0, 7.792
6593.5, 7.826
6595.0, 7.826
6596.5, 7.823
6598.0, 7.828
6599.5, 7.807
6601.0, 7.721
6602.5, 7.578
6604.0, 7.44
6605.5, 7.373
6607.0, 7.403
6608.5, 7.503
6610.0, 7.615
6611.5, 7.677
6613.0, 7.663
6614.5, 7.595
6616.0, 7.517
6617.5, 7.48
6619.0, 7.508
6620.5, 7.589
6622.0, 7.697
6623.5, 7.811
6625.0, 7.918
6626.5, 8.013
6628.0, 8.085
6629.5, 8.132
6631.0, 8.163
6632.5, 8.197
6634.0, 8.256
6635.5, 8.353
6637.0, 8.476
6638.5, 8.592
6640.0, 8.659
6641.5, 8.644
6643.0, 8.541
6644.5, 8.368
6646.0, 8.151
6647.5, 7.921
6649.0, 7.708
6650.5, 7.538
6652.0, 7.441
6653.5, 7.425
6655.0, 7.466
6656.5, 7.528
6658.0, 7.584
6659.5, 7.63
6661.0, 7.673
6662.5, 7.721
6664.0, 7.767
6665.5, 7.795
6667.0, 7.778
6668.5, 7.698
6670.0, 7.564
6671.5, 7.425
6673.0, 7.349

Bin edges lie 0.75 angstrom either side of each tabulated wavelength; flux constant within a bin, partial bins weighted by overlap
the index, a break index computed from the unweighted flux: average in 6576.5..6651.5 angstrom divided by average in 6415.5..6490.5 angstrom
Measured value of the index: 1.00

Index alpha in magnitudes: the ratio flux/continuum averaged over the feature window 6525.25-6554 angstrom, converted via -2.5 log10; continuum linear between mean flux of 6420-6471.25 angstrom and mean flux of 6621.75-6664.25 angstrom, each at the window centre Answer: 0.02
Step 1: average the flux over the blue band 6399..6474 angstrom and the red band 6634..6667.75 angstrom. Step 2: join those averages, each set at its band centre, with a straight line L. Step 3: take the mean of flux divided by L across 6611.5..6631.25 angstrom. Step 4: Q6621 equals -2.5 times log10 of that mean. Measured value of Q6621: 0.02 mag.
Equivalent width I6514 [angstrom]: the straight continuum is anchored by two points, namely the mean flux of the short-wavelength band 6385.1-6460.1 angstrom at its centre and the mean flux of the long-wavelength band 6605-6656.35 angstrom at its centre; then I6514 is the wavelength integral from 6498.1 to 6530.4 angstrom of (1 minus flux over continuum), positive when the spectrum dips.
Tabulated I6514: 0.2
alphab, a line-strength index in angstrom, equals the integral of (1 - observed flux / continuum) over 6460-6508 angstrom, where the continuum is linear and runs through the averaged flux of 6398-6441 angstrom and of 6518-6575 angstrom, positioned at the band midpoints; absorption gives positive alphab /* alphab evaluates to -2.1 angstrom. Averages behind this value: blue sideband 7.72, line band 8.03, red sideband 7.66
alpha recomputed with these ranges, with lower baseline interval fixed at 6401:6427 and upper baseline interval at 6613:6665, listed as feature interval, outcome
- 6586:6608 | 0.03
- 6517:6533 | 0.05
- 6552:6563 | 0.03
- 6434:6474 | -0.03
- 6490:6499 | -0.06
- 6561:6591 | 0.02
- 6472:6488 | -0.03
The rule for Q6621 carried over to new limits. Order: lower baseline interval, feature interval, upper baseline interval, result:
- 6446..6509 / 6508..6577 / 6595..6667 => 0.03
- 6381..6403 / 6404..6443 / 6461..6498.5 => 0.02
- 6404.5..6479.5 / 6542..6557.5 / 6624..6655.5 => 0.02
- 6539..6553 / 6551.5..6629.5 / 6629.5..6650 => 0.05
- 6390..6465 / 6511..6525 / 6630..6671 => 0.05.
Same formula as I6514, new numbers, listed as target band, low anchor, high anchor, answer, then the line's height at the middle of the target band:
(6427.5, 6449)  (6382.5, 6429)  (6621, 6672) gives -0.4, 7.77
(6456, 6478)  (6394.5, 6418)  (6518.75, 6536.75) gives -0.7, 7.66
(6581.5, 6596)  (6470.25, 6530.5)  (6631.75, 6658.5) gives 0.6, 8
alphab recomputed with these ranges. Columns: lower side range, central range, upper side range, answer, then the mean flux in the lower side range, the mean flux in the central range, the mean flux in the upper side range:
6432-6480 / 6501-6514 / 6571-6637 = -0.4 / 7.96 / 8.17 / 7.79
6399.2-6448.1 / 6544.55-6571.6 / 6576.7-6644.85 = 0.6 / 7.79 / 7.67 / 7.86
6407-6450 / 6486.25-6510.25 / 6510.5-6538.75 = -1.8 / 7.78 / 8.2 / 7.57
